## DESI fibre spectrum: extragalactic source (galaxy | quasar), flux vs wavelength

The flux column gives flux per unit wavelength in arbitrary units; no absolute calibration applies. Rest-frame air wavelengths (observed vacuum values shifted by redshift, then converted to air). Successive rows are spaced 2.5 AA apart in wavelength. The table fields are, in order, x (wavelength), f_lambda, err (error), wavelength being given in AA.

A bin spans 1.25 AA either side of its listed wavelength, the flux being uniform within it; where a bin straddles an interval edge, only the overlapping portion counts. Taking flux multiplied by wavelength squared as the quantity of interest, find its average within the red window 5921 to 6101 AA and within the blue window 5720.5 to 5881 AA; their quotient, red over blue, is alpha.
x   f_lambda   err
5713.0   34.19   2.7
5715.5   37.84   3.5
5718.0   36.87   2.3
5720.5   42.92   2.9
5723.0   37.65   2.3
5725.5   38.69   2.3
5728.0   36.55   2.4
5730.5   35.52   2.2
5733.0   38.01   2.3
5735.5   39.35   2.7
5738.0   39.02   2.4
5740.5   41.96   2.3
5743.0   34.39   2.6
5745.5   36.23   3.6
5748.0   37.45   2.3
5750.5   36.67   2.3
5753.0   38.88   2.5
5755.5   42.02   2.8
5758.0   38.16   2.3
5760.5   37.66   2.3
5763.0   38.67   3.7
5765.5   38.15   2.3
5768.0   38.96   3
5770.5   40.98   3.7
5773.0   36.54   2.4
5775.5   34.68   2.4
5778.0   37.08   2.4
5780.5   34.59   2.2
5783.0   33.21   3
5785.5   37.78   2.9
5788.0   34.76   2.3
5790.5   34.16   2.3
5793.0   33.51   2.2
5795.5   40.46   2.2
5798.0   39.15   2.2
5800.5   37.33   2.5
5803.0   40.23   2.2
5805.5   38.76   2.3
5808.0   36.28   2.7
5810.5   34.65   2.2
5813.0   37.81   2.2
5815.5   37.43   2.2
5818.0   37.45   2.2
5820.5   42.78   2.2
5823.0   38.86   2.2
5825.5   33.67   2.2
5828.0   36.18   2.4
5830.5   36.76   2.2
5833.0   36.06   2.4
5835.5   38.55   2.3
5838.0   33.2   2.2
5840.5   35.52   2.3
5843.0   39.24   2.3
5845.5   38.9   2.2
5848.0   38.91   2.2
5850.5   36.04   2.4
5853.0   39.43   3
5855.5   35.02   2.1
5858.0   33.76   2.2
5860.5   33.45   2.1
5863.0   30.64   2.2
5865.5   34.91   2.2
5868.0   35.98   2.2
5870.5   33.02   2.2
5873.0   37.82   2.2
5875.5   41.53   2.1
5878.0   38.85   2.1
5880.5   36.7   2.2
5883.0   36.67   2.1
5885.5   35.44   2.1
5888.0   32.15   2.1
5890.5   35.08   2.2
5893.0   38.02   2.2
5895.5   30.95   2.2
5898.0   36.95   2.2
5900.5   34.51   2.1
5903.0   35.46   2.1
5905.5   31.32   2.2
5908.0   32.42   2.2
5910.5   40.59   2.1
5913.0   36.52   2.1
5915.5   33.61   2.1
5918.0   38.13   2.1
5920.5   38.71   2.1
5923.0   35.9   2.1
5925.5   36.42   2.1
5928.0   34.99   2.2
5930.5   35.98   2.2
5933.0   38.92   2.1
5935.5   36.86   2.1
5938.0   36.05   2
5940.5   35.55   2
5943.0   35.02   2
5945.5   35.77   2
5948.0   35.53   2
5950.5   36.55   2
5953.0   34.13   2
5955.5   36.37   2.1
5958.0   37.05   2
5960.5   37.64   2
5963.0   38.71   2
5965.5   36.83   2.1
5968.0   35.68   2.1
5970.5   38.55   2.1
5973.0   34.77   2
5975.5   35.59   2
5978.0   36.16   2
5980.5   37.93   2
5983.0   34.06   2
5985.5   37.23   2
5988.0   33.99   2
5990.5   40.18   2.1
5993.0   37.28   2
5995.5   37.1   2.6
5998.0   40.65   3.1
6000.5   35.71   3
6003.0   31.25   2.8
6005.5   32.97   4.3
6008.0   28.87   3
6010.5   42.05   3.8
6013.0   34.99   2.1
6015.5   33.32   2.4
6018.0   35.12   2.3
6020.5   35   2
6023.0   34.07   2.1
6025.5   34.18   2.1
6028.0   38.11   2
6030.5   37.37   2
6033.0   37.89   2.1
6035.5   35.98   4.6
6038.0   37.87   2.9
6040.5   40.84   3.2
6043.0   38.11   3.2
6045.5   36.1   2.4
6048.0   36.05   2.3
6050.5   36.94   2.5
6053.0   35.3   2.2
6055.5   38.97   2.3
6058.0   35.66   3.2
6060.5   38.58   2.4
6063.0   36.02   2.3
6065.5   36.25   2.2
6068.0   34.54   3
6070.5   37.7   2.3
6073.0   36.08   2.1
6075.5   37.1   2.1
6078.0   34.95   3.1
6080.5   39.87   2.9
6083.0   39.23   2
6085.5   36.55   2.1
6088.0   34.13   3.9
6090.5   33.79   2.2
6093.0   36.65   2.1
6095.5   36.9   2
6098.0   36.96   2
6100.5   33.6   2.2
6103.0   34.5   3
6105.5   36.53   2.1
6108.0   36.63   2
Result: 1.05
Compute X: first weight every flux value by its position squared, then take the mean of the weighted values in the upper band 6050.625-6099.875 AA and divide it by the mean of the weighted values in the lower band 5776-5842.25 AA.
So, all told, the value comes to 1.09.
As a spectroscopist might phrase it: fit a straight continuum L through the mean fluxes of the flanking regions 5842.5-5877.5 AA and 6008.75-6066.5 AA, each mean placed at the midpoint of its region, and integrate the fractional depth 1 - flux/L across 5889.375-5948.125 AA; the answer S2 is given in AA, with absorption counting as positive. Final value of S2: 1.0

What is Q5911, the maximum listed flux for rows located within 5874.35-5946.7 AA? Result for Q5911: 41.53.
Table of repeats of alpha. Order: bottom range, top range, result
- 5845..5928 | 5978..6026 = 1.03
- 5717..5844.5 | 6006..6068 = 1.06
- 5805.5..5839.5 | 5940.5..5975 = 1.03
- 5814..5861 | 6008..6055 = 1.05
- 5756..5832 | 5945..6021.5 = 1.03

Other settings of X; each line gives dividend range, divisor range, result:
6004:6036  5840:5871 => 1.04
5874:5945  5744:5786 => 1.01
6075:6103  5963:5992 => 1.03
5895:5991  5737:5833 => 1.02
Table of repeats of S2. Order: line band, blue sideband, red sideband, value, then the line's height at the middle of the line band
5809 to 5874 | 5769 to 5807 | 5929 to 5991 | 0.6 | 36.7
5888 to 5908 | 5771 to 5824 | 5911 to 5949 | 1.2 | 36.5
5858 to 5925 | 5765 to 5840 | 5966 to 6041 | 1.9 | 36.6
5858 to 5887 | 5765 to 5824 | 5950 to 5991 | 0.9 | 36.9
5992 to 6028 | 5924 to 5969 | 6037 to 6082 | 1.4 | 36.7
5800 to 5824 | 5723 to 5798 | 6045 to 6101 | -0.6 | 37.3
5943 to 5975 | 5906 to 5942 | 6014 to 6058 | 0.0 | 36.4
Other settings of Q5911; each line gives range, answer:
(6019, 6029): 38.11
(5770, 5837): 42.78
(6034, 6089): 40.84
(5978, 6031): 42.05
